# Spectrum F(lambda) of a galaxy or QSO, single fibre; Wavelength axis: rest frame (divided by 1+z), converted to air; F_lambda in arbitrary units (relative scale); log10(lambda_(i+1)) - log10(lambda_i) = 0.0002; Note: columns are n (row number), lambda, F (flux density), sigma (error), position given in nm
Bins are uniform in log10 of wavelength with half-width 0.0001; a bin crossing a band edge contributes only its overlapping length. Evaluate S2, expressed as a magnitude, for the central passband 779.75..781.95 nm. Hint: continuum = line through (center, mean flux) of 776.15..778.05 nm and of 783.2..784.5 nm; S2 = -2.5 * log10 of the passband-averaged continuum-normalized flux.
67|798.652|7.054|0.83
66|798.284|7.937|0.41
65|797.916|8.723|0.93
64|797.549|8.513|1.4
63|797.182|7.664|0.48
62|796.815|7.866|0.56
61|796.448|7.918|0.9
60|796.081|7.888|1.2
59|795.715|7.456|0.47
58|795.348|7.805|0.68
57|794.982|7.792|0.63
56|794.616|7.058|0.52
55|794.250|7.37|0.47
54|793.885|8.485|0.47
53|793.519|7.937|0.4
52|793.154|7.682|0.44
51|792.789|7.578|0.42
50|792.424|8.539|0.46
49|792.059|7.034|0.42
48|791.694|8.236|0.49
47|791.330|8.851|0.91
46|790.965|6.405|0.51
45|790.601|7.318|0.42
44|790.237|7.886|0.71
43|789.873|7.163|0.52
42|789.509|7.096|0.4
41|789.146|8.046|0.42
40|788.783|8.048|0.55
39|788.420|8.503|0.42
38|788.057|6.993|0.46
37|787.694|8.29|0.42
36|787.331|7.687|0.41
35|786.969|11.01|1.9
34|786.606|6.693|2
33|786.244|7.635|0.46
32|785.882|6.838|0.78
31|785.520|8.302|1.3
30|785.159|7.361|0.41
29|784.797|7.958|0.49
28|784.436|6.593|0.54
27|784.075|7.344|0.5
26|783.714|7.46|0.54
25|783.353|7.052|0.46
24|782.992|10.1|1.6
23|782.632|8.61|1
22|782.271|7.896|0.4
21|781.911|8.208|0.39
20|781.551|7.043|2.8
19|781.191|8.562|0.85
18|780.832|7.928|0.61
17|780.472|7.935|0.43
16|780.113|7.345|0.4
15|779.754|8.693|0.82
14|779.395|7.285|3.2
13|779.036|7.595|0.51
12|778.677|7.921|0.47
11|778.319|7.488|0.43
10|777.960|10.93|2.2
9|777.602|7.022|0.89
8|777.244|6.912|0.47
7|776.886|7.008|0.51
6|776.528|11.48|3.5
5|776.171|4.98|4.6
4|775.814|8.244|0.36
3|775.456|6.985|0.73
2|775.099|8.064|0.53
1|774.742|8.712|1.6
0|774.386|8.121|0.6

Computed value -0.038 mag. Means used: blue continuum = 8.18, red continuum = 7.16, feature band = 7.89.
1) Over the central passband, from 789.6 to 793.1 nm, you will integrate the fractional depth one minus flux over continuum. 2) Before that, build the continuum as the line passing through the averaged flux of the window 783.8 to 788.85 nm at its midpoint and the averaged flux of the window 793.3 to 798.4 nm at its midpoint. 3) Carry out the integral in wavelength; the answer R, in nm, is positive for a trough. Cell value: 0.084 nm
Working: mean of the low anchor 7.79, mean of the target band 7.65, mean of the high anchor 7.88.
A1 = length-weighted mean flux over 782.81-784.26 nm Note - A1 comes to 7.99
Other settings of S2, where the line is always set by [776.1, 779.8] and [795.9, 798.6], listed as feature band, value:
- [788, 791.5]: 0.05 mag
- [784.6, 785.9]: 0.04 mag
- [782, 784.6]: 0.02 mag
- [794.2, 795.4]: 0.07 mag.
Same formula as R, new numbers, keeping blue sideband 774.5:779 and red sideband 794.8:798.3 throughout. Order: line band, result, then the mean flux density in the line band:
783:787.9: 0.106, 7.79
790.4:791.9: 0.050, 7.69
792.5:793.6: 0.023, 7.8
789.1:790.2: 0.075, 7.42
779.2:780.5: 0.028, 7.8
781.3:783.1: -0.078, 8.31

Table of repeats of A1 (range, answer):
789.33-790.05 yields 7.13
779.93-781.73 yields 7.77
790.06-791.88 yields 7.74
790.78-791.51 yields 7.62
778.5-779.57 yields 7.6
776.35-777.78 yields 8.1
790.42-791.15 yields 6.86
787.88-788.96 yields 7.85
